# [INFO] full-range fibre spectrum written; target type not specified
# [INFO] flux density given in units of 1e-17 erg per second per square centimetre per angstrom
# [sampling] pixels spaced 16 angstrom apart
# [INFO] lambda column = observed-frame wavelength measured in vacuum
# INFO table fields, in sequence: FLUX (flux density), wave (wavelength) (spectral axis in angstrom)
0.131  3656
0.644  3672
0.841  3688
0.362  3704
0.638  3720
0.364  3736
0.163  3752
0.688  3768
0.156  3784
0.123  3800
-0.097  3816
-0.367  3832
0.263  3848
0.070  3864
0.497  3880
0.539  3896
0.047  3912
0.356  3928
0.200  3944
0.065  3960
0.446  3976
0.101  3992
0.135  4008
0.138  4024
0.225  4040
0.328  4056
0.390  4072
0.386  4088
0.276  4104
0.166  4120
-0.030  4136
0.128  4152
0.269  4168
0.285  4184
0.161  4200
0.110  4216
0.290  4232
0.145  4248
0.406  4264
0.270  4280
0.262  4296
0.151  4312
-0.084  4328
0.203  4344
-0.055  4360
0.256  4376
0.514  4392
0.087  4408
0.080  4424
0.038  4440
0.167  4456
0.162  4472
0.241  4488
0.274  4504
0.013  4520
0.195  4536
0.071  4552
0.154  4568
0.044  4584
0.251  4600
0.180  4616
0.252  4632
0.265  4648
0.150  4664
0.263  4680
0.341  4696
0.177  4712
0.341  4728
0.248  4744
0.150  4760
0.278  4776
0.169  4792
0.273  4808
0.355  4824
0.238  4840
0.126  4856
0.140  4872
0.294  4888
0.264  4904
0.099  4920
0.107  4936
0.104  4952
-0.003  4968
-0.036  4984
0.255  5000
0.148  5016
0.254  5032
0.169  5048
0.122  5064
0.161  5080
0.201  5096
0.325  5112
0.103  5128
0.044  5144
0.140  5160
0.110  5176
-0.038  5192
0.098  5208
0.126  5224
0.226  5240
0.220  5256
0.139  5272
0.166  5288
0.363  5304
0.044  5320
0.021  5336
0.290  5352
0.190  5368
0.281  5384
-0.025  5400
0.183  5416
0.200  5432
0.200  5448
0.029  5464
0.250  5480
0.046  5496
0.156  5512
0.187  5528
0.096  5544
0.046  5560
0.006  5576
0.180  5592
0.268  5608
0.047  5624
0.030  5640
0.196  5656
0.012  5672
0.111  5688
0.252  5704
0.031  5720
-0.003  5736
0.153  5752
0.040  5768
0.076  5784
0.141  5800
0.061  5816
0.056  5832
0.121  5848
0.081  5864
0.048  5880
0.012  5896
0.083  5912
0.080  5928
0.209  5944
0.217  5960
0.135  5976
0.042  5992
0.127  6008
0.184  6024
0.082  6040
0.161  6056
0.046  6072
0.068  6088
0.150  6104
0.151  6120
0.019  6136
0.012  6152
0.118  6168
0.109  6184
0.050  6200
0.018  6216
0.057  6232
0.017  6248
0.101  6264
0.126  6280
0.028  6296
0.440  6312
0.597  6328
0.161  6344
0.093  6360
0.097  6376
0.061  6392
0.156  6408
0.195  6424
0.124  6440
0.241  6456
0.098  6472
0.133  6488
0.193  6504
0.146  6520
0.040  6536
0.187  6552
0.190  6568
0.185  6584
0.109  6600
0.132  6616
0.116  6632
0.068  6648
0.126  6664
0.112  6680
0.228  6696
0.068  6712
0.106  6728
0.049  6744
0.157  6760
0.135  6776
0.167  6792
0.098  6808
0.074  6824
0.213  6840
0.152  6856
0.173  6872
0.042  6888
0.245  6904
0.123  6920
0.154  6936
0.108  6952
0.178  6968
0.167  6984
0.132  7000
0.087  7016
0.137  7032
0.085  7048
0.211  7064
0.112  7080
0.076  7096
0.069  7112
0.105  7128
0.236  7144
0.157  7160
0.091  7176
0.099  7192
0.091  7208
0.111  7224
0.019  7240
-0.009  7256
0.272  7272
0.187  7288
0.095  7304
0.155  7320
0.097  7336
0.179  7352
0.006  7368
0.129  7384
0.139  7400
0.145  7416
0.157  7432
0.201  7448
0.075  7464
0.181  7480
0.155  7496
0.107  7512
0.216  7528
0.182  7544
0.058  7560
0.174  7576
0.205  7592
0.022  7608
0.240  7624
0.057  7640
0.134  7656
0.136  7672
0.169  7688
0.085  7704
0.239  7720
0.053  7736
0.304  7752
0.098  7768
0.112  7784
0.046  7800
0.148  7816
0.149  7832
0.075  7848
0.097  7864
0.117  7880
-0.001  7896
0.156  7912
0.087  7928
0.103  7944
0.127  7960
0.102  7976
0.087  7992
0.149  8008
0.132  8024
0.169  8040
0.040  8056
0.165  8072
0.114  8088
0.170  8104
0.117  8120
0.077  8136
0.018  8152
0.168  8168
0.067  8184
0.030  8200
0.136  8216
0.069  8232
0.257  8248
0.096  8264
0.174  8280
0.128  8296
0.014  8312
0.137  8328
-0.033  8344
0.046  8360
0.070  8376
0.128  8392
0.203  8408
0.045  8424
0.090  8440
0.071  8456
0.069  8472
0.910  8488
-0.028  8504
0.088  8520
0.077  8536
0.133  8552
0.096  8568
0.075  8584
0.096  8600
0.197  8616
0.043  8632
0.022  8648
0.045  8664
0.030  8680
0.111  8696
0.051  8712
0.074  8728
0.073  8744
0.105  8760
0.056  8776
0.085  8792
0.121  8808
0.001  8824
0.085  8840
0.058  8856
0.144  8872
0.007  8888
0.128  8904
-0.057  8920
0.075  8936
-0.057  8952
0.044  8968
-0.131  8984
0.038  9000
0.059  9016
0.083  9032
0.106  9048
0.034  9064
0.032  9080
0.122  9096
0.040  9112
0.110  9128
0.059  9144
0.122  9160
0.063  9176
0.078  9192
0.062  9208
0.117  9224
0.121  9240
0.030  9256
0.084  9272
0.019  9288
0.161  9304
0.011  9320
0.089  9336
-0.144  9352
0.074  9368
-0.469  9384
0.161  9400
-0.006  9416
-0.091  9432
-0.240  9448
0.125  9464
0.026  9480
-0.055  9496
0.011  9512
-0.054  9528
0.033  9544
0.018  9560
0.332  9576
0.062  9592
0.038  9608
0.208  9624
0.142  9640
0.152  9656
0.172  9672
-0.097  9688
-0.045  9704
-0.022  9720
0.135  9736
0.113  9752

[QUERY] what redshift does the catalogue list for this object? 0.70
